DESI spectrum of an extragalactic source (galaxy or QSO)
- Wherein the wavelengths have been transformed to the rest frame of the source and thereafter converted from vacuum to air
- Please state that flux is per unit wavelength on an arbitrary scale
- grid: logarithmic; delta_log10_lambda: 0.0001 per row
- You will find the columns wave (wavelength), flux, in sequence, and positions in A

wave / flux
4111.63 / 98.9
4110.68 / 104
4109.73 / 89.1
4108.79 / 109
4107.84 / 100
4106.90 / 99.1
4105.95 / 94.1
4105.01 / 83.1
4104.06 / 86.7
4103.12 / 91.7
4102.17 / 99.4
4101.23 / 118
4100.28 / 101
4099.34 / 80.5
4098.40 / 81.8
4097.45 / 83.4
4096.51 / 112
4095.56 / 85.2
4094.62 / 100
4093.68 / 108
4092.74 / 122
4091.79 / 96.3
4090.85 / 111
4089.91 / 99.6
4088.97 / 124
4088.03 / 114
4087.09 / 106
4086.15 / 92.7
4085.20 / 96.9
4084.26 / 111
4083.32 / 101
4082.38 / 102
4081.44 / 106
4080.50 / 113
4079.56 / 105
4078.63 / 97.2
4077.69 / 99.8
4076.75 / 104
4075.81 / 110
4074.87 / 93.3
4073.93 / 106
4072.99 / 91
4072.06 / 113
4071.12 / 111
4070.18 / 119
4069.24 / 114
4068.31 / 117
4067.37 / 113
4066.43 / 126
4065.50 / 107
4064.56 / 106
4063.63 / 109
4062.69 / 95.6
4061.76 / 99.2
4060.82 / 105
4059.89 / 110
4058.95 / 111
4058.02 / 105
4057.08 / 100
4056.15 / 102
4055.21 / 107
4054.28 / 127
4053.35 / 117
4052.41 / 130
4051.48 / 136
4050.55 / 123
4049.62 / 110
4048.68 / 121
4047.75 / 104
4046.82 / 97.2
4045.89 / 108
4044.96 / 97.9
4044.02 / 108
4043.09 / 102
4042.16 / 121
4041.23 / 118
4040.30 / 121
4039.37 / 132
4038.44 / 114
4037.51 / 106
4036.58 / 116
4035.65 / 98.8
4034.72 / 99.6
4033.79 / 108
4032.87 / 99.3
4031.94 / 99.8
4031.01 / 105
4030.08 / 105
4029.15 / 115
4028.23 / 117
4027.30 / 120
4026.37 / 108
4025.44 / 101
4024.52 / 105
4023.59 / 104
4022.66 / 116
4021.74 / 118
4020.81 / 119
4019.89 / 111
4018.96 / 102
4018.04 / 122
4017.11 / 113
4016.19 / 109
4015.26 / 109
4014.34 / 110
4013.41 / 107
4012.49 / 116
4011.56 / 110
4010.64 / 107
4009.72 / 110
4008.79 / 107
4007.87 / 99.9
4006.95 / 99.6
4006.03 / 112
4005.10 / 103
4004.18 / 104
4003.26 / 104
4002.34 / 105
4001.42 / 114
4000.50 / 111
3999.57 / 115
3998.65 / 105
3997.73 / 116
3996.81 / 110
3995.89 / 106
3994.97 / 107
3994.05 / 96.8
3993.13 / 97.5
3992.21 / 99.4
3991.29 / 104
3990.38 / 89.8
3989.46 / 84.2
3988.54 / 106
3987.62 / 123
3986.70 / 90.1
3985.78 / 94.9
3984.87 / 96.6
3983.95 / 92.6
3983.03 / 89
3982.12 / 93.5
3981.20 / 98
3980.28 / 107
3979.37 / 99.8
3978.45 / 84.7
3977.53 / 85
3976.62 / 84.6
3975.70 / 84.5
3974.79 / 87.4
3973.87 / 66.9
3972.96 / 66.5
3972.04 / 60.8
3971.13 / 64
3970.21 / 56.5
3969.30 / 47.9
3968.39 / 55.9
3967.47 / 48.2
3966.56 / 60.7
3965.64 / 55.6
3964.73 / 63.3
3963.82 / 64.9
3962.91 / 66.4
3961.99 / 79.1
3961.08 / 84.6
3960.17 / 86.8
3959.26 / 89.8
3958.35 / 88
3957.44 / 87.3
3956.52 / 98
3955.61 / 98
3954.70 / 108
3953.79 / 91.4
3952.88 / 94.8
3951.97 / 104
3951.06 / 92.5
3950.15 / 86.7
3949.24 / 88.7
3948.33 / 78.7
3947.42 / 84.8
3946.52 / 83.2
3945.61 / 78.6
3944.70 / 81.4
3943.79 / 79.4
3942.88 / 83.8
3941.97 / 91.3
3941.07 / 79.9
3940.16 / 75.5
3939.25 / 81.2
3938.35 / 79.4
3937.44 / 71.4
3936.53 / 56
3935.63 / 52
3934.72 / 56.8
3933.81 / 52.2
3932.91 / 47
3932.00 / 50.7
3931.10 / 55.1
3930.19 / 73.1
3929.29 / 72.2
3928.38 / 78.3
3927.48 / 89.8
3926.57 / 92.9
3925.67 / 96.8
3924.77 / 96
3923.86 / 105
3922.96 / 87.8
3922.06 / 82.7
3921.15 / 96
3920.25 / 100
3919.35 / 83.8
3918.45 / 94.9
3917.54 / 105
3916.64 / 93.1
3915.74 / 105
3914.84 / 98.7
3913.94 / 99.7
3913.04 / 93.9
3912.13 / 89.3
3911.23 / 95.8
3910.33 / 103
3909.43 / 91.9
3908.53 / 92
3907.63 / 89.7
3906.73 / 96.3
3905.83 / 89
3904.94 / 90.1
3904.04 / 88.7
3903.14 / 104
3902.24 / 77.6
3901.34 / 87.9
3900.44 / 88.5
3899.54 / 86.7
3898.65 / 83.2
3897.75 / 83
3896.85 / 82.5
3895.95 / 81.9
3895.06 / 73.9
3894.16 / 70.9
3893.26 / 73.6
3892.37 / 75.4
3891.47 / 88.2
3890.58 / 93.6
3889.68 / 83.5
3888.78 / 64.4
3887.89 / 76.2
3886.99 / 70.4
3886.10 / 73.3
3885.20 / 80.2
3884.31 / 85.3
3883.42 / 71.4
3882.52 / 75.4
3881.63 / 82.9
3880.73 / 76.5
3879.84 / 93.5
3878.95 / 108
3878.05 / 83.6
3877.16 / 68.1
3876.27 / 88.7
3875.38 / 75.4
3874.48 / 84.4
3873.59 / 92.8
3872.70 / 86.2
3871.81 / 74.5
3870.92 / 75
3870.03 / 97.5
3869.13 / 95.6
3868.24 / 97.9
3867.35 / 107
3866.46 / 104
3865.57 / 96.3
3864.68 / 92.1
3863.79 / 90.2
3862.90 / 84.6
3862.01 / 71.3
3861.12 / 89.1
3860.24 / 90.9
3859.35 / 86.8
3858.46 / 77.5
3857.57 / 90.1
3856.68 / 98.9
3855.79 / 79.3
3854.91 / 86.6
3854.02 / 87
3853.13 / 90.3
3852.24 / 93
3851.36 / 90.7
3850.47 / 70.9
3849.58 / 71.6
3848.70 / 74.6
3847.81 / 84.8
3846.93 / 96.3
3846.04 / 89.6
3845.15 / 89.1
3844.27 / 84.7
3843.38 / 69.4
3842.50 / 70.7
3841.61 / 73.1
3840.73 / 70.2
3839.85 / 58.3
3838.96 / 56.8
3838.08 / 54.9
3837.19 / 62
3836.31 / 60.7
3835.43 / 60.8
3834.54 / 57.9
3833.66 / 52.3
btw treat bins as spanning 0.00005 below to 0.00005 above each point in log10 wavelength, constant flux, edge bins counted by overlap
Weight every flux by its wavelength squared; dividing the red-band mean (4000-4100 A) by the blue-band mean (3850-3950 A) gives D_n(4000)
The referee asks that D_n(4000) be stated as 1.38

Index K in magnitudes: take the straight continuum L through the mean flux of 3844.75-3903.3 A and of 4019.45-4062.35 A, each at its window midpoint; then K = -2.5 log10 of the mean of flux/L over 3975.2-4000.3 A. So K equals 0.042 mag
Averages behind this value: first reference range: 84.6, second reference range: 111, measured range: 98.6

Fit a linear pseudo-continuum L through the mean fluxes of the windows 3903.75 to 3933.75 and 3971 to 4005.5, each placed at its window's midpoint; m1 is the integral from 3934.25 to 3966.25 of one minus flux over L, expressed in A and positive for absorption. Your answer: 3.8 A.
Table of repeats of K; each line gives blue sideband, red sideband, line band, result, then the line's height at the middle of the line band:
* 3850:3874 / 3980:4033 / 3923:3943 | 0.288 mag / 97.2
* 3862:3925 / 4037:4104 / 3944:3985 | 0.175 mag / 95.6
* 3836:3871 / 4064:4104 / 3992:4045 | -0.112 mag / 98.2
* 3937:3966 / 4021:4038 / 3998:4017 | -0.071 mag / 101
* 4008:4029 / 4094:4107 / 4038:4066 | -0.076 mag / 104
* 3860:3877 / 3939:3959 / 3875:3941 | 0.070 mag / 88.4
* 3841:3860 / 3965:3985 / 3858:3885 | -0.057 mag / 82.3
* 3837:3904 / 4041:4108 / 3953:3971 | 0.227 mag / 93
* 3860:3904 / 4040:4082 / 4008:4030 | -0.072 mag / 104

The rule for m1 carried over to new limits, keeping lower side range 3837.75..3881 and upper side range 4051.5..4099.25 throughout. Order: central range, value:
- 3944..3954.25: 0.6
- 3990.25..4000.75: -0.7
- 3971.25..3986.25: 1.6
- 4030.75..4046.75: -1.0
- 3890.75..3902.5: 0.9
